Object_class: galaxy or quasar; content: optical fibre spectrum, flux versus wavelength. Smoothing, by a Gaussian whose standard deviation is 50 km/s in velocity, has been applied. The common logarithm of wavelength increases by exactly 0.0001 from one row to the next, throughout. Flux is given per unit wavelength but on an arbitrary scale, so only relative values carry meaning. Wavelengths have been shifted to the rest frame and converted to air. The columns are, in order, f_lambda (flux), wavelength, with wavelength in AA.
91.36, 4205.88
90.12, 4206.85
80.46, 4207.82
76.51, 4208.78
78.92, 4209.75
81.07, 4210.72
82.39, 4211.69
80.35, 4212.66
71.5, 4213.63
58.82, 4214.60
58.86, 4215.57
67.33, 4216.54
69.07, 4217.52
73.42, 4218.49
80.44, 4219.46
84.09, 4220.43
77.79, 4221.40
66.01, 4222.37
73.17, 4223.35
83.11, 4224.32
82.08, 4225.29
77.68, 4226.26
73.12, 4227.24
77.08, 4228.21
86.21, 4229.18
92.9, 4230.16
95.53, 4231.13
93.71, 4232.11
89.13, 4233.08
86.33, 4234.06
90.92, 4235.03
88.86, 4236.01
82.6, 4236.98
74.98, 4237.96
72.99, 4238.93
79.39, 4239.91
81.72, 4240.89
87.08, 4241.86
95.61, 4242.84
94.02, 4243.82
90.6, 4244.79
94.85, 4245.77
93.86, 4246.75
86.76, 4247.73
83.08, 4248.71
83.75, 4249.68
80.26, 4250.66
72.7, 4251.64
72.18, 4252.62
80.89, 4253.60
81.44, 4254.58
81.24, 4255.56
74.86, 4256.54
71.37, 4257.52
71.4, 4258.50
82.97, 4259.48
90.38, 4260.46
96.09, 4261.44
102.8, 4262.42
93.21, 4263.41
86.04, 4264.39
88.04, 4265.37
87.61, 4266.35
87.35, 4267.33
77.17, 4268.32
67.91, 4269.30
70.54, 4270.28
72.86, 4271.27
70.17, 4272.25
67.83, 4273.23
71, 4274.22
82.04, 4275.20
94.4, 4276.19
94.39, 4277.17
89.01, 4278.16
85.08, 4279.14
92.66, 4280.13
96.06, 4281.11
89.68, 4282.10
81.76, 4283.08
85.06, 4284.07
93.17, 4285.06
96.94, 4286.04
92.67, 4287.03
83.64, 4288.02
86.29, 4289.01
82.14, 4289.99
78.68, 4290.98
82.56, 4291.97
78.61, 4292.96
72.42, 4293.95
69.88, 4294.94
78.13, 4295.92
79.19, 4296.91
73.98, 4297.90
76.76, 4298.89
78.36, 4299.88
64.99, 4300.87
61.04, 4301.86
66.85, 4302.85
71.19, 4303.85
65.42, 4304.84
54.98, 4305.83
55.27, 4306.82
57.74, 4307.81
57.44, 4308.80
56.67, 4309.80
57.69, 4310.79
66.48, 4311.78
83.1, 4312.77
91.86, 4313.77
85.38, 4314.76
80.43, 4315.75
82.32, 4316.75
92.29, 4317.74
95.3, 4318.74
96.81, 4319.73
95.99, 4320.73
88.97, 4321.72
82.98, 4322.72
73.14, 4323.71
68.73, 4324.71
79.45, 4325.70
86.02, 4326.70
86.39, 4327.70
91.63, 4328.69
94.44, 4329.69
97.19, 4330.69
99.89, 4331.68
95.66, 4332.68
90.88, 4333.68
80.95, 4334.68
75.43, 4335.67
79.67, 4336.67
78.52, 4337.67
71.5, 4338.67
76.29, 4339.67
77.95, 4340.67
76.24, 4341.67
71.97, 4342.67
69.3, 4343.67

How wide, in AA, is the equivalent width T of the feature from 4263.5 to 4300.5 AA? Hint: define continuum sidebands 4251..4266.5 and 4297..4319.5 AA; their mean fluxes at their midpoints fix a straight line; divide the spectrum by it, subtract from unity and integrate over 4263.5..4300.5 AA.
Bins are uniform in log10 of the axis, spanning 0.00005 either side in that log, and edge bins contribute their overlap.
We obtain -2.04 AA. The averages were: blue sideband 83.2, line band 82.2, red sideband 72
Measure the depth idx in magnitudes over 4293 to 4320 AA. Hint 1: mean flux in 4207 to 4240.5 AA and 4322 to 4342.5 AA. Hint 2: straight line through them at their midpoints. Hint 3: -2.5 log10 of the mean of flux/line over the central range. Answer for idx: 0.13 mag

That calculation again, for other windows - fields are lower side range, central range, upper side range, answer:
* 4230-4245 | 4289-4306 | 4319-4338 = 0.182 mag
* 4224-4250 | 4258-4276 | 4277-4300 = 0.042 mag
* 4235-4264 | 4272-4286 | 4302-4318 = -0.116 mag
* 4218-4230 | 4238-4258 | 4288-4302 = -0.068 mag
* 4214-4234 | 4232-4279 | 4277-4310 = -0.077 mag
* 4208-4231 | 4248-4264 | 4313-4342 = -0.040 mag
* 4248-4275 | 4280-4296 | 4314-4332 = -0.018 mag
